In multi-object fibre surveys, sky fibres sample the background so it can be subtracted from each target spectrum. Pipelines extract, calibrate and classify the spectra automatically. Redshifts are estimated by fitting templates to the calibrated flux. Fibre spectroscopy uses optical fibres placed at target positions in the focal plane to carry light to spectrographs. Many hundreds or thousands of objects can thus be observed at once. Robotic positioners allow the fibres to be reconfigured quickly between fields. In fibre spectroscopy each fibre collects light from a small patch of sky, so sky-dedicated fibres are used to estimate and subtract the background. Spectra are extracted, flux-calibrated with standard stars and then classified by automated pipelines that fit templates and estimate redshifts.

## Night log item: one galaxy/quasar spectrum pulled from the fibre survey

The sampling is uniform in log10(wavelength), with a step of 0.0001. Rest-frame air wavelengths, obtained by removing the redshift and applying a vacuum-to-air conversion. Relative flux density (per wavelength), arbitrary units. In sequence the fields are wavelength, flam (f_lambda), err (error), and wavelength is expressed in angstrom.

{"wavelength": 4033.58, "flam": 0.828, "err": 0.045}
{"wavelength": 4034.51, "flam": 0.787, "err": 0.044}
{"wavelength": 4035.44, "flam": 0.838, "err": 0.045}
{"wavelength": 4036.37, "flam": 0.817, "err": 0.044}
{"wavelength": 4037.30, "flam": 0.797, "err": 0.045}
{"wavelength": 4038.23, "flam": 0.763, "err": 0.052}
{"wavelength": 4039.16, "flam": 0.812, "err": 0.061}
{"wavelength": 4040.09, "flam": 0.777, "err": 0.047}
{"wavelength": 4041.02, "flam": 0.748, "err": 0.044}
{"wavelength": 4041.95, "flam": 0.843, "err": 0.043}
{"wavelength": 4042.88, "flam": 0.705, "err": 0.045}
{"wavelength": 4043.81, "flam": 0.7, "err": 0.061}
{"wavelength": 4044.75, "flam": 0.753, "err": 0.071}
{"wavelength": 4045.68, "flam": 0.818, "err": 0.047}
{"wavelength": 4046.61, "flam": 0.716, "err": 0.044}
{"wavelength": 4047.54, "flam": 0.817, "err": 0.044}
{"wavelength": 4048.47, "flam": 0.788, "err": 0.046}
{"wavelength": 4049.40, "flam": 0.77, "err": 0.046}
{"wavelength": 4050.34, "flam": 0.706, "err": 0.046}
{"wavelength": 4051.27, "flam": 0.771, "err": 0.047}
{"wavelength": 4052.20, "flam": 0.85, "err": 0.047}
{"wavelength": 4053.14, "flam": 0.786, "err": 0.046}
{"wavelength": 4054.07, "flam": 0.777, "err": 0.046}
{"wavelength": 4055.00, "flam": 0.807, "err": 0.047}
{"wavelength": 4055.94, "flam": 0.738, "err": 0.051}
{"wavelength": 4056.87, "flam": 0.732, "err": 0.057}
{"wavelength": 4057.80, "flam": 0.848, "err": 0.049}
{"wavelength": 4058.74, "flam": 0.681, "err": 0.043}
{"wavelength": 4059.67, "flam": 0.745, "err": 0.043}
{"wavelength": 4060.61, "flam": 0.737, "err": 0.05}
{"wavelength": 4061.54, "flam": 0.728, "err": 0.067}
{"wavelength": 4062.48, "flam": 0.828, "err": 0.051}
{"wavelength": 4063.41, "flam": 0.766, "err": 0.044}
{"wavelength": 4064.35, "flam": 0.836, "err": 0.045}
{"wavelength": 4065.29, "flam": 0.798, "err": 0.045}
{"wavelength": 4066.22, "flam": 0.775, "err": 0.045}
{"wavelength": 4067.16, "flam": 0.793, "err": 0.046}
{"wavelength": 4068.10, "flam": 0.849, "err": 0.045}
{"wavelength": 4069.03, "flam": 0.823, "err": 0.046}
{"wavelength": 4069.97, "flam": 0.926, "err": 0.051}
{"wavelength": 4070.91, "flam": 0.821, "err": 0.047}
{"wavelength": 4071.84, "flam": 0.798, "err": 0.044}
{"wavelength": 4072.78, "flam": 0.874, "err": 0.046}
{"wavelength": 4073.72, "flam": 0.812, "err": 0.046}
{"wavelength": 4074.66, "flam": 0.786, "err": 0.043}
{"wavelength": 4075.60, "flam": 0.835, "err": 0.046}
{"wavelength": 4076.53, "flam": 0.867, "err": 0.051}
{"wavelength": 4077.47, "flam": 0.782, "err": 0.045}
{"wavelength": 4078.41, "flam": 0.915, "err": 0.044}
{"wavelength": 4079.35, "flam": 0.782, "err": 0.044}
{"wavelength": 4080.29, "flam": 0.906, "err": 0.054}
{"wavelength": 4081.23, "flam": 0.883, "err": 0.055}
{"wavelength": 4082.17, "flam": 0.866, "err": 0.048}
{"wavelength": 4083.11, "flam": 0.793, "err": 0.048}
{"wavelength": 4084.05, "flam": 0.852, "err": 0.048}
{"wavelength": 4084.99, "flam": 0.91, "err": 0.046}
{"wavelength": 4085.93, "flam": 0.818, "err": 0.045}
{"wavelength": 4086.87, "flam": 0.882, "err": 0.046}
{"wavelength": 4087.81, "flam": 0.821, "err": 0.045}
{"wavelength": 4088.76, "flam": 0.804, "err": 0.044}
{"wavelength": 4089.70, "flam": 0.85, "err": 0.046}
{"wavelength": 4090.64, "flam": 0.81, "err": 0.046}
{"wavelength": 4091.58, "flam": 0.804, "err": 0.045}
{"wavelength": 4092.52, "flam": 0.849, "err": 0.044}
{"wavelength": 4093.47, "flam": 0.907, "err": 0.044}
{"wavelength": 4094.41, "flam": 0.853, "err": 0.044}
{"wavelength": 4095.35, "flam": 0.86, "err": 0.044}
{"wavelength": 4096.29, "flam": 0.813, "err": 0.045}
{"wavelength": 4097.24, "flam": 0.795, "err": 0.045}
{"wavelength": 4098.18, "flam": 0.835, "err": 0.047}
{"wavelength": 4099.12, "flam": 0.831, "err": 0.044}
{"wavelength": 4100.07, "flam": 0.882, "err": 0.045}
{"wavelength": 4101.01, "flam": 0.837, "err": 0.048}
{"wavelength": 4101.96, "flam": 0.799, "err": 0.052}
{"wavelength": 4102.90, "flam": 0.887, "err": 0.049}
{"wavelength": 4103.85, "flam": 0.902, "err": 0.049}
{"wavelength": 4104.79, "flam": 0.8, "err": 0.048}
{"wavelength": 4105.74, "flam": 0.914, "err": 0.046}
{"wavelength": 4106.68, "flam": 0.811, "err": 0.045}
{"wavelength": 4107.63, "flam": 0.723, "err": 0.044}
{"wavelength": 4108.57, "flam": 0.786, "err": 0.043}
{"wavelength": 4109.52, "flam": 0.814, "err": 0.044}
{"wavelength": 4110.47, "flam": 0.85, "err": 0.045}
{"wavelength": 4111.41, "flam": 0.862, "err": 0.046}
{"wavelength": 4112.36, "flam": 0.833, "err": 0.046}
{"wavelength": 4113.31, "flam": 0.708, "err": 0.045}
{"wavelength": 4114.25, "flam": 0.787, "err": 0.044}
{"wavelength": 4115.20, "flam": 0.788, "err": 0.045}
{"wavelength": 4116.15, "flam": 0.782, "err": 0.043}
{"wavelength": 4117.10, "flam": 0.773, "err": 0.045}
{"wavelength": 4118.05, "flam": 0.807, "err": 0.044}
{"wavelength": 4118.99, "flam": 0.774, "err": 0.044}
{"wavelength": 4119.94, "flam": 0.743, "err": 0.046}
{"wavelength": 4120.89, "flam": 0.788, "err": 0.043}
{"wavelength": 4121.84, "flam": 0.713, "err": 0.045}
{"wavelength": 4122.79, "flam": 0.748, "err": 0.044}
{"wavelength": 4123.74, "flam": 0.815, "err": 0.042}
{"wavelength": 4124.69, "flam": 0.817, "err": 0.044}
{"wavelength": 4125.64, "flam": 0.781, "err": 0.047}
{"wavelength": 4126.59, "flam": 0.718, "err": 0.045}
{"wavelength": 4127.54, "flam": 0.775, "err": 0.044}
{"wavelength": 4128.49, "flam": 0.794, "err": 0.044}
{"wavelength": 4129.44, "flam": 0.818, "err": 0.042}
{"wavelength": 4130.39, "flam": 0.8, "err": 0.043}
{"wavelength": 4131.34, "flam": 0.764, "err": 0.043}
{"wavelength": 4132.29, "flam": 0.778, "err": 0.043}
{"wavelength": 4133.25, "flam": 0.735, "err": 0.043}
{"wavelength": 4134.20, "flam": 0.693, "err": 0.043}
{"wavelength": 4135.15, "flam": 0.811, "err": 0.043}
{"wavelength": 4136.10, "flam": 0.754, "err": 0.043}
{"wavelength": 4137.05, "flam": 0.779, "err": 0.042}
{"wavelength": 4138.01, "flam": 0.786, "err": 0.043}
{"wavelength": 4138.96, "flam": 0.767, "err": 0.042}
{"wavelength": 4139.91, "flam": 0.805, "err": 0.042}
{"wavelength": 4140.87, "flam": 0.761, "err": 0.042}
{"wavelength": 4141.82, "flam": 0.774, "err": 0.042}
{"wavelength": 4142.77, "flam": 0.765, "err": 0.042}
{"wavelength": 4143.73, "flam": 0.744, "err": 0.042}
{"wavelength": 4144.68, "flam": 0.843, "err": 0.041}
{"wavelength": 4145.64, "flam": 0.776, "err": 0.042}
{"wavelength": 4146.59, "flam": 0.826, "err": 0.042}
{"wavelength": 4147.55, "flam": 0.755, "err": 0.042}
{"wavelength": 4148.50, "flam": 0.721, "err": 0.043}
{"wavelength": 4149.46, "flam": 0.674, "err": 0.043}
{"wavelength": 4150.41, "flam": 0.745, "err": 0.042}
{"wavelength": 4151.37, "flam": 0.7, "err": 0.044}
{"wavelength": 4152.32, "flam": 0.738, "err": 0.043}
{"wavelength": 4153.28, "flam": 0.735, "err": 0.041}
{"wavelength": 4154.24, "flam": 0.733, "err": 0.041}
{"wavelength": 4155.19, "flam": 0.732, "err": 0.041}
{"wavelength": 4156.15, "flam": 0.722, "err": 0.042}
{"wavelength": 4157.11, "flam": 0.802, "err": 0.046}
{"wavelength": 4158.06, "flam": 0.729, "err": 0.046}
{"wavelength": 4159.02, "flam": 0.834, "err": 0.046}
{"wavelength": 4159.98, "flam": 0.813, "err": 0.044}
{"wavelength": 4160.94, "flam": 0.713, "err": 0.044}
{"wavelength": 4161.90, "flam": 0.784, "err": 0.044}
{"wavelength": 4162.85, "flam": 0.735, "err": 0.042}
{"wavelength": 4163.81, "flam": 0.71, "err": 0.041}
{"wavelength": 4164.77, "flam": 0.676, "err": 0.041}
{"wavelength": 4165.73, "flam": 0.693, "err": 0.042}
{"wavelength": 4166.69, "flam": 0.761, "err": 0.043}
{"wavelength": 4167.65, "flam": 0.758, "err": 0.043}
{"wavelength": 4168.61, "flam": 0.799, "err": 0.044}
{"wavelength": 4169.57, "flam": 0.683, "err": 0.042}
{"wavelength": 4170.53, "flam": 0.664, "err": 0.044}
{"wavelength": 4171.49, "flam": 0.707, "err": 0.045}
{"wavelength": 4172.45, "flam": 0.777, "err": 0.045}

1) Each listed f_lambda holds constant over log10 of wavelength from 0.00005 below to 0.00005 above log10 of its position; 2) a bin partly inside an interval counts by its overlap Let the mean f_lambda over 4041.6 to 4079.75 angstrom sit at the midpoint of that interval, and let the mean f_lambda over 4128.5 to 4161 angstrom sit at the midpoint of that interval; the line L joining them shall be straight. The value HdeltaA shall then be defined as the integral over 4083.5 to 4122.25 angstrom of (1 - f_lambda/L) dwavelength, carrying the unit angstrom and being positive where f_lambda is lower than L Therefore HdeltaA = -2.1 angstrom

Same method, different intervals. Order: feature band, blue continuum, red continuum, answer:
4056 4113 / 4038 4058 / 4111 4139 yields -3.7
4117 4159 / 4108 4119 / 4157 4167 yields 0.4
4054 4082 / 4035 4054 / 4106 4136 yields -1.1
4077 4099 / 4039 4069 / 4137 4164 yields -2.1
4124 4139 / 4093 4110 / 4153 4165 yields 0.3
